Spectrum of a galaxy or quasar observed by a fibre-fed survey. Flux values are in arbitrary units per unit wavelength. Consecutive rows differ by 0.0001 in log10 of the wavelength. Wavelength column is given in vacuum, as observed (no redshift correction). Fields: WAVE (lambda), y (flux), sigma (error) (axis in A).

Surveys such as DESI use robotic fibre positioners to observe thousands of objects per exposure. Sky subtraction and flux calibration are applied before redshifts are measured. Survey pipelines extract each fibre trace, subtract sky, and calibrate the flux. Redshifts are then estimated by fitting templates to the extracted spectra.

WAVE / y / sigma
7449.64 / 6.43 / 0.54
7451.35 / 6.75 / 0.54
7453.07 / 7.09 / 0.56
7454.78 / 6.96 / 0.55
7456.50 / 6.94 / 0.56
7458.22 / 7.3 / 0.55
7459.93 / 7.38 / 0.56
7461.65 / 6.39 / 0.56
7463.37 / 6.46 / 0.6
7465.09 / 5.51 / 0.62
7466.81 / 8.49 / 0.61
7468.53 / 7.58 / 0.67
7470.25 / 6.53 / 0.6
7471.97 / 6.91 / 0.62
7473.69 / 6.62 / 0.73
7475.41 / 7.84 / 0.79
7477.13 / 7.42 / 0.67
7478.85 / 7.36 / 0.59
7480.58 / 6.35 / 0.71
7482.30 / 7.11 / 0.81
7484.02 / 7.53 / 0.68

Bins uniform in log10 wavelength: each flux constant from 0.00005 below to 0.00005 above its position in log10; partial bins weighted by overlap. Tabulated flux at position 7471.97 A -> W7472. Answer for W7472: 6.91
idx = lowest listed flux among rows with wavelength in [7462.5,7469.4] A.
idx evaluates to 5.51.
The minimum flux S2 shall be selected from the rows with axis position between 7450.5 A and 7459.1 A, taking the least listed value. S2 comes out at 6.75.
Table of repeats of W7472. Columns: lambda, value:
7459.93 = 7.38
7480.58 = 6.35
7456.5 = 6.94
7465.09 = 5.51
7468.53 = 7.58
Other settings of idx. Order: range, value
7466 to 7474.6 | 6.53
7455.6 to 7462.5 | 6.39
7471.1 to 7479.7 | 6.62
